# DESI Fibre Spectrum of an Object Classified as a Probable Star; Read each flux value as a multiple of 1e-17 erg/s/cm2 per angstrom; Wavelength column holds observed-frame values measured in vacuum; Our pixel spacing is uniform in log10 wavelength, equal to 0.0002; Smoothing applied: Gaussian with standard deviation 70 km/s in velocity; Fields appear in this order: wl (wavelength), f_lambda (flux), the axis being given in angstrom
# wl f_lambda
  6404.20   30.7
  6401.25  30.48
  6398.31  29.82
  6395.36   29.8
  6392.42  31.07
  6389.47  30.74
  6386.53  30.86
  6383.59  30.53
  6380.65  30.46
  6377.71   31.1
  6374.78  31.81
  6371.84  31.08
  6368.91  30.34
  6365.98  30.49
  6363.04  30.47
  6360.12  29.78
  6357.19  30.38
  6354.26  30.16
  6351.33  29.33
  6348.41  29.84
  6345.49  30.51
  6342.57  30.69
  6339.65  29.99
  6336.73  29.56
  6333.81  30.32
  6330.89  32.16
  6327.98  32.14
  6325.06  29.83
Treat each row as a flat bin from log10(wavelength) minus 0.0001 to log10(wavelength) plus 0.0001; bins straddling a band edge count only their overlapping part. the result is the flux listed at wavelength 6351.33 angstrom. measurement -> 29.33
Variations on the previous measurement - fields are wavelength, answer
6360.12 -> 29.78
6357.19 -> 30.38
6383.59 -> 30.53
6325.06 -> 29.83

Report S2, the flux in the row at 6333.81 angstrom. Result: 30.32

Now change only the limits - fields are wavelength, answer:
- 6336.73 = 29.56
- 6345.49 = 30.51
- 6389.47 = 30.74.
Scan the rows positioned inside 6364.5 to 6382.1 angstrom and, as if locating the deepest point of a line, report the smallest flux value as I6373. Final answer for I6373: 30.34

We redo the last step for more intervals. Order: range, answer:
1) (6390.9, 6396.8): 29.8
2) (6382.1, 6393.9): 30.53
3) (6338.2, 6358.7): 29.33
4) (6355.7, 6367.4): 29.78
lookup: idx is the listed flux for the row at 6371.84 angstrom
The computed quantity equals 31.08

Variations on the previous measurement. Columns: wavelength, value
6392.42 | 31.07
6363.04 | 30.47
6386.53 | 30.86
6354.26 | 30.16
